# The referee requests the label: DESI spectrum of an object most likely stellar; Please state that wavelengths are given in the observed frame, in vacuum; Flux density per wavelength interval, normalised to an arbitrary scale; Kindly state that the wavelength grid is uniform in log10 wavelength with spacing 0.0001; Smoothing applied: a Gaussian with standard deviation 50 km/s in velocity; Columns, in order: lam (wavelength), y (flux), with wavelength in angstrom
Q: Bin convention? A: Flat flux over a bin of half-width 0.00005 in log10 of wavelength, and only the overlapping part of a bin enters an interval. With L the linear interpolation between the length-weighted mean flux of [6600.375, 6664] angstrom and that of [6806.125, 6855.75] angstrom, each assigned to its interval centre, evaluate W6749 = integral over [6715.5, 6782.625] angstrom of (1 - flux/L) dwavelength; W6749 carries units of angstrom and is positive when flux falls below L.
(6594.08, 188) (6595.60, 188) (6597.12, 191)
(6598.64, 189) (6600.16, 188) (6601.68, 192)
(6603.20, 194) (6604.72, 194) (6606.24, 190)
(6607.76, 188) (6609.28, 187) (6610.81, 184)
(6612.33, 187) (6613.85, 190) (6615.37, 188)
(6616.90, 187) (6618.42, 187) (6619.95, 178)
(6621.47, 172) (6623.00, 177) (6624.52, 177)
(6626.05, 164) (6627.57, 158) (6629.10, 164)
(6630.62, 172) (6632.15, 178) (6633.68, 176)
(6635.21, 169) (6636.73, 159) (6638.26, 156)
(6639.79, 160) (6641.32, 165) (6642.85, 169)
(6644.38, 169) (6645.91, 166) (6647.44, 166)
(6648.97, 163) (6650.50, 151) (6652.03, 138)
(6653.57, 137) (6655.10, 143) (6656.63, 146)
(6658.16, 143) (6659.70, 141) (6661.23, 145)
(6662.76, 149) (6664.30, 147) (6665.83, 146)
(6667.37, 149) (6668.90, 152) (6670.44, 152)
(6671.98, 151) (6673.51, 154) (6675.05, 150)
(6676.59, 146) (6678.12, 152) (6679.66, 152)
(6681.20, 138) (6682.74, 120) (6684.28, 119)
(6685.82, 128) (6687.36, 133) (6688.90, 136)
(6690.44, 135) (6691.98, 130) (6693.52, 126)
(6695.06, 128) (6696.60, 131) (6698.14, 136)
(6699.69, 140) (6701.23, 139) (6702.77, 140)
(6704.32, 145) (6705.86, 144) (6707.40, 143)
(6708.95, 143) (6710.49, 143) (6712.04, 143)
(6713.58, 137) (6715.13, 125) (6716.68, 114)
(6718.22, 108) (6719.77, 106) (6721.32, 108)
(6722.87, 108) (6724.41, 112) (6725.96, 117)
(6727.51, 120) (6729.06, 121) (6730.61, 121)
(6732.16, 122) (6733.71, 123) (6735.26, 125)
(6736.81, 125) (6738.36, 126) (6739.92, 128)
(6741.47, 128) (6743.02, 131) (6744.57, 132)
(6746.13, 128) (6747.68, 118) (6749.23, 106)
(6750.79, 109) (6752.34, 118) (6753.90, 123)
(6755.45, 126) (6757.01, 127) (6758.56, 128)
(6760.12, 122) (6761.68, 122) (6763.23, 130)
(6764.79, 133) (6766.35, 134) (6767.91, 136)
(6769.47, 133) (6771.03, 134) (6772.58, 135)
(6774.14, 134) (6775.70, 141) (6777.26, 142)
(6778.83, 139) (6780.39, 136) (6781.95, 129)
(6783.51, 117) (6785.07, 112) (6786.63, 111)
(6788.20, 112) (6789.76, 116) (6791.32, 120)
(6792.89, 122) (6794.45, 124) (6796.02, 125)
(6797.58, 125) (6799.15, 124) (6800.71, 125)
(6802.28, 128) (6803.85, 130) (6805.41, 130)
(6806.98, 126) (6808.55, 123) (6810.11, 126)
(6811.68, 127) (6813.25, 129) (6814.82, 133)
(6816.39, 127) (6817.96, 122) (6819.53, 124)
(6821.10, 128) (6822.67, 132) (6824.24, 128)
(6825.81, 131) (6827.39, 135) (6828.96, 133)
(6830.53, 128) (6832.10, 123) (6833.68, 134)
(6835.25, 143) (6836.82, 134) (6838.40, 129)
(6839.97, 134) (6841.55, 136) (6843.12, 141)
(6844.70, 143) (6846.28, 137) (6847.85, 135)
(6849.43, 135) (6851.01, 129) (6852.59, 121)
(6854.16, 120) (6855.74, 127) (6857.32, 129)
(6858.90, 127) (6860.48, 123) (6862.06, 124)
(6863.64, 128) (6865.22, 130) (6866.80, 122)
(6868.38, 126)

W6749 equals 9.8 angstrom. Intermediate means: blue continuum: 169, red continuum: 130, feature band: 125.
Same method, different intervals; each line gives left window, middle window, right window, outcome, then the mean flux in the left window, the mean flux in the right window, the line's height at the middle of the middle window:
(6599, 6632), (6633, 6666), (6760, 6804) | 3.1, 182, 127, 171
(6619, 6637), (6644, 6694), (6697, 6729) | 2.0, 171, 128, 150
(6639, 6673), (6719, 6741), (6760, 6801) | 3.0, 152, 127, 137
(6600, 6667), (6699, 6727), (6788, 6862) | 4.3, 168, 128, 151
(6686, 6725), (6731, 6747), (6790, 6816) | 0.3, 130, 126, 129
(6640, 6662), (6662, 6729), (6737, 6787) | 3.9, 153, 127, 143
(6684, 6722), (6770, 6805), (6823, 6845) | 1.6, 131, 133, 133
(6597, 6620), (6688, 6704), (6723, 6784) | 1.8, 189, 126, 151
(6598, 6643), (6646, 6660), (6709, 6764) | 1.2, 178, 123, 162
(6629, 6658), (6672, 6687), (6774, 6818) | 1.2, 160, 126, 152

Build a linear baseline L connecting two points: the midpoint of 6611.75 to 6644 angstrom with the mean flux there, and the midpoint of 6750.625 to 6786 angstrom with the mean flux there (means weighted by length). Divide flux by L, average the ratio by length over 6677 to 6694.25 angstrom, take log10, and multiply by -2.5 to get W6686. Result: 0.16 mag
